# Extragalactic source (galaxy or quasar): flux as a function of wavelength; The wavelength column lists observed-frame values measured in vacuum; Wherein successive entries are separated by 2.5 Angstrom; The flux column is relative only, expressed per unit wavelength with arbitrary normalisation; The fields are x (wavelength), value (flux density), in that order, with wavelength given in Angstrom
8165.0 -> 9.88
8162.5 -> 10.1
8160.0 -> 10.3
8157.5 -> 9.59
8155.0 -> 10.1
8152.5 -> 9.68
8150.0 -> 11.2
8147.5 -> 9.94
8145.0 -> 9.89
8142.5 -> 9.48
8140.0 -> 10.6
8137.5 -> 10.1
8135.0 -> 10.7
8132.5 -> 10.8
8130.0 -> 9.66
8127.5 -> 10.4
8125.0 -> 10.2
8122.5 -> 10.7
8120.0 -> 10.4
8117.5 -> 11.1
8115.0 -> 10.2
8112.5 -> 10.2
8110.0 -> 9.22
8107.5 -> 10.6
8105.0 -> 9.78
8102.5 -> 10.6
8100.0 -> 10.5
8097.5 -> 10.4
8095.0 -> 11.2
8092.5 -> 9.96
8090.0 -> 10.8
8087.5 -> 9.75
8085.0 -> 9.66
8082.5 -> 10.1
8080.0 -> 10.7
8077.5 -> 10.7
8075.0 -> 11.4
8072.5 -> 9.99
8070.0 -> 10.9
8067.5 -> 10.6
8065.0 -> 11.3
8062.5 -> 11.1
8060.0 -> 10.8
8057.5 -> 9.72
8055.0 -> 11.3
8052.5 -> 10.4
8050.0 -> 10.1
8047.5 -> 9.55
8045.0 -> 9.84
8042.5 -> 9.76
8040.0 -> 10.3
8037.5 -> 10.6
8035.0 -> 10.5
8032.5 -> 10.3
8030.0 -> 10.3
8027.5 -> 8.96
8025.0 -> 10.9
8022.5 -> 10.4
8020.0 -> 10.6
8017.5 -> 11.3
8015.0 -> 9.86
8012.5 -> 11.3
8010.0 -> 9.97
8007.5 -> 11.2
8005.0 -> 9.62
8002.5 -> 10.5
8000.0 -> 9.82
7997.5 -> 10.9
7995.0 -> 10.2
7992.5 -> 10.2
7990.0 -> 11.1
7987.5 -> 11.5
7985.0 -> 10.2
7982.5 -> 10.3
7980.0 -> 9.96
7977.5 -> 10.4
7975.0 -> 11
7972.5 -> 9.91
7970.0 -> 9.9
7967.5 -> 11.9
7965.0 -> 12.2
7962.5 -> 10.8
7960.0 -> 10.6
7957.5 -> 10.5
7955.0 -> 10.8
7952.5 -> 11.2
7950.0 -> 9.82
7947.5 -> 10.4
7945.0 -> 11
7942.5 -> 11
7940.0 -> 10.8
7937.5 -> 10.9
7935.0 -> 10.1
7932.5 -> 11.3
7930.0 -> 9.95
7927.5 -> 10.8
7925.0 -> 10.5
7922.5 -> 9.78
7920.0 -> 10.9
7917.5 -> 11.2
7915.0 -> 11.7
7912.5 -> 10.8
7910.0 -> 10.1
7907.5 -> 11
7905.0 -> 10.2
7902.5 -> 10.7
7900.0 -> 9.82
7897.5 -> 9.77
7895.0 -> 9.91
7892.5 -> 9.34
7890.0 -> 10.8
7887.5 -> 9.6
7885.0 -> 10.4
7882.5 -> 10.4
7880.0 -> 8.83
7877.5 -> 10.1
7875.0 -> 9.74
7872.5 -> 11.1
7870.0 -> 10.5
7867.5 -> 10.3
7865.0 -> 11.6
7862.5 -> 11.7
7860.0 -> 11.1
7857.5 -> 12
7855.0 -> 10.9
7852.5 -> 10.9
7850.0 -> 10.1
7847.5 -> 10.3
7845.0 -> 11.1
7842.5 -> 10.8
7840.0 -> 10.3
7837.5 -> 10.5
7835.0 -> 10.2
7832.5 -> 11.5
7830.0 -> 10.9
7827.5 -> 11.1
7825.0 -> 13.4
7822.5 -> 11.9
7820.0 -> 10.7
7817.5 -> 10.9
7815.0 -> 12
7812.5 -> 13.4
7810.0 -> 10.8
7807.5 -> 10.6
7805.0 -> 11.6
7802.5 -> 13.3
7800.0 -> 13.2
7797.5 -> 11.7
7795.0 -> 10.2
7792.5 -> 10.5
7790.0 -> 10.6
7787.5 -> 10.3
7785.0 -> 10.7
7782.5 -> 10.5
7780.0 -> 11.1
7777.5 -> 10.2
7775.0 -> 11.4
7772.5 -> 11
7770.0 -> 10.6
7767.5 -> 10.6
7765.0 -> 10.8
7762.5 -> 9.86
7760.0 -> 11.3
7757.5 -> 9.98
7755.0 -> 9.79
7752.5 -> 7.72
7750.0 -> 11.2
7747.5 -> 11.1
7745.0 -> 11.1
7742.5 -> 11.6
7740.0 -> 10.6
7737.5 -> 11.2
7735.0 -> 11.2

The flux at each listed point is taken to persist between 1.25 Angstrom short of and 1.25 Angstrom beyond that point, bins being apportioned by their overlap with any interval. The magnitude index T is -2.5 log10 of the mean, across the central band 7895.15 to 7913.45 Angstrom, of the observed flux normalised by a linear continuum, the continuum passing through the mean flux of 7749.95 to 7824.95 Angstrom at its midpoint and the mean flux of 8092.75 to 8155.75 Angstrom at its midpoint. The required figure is 0.05 mag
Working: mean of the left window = 11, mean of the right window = 10.3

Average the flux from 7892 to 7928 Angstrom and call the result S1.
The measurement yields 10.4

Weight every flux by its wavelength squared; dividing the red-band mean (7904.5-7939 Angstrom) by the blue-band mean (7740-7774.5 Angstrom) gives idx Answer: 1.1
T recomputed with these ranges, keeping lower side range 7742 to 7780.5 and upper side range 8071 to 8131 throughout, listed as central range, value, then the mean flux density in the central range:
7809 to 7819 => -0.12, 11.8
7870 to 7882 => 0.05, 10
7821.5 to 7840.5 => -0.07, 11.3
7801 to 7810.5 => -0.11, 11.7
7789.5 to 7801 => -0.07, 11.2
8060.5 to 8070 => -0.06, 11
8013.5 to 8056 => 0.01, 10.3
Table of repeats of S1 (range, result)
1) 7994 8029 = 10.4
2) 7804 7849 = 11.2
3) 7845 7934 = 10.5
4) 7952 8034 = 10.6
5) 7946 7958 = 10.6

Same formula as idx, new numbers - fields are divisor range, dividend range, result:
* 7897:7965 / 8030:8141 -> 1.01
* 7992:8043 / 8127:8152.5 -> 1.02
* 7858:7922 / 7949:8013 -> 1.04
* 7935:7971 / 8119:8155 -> 0.99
